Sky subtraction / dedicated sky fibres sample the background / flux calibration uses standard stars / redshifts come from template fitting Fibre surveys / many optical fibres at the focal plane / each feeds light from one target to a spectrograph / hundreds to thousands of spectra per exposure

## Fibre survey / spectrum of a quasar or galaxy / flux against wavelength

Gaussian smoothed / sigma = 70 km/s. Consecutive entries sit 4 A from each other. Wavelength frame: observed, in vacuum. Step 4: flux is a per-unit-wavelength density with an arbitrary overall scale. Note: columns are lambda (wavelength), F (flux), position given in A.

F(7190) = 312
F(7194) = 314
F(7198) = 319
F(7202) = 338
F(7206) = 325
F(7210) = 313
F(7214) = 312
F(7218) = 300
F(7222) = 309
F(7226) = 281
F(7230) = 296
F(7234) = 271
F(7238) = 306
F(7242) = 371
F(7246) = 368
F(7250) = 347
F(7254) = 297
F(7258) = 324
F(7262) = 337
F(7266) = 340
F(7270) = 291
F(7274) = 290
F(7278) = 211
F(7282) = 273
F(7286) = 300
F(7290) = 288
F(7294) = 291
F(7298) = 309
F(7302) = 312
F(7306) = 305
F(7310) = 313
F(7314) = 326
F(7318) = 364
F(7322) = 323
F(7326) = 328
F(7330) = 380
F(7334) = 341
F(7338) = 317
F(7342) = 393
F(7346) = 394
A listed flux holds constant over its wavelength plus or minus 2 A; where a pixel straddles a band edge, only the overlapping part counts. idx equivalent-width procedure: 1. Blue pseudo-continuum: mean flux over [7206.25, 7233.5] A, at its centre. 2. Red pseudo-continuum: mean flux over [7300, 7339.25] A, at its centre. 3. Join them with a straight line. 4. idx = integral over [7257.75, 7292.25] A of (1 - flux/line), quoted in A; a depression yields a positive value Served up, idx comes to 2.6 A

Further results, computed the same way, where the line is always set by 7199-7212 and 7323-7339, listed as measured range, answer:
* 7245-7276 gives 0.9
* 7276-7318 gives 5.1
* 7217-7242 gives 2.2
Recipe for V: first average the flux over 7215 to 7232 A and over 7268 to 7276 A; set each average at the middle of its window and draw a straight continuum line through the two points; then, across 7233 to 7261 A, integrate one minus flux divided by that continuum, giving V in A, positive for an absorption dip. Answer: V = -3.3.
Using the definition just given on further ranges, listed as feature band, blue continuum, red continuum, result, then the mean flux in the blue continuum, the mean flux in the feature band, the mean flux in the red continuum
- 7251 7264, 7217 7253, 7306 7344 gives 0.0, 316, 321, 341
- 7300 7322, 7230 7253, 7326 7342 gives 1.3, 328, 324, 350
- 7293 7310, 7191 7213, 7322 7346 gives 1.9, 321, 306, 353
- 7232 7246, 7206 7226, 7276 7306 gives -1.1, 307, 323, 285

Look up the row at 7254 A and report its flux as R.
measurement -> 297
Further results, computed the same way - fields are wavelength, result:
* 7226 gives 281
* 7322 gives 323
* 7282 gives 273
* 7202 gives 338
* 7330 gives 380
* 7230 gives 296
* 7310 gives 313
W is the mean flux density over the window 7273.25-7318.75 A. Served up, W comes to 297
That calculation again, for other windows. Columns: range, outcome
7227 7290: 307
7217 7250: 315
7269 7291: 274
